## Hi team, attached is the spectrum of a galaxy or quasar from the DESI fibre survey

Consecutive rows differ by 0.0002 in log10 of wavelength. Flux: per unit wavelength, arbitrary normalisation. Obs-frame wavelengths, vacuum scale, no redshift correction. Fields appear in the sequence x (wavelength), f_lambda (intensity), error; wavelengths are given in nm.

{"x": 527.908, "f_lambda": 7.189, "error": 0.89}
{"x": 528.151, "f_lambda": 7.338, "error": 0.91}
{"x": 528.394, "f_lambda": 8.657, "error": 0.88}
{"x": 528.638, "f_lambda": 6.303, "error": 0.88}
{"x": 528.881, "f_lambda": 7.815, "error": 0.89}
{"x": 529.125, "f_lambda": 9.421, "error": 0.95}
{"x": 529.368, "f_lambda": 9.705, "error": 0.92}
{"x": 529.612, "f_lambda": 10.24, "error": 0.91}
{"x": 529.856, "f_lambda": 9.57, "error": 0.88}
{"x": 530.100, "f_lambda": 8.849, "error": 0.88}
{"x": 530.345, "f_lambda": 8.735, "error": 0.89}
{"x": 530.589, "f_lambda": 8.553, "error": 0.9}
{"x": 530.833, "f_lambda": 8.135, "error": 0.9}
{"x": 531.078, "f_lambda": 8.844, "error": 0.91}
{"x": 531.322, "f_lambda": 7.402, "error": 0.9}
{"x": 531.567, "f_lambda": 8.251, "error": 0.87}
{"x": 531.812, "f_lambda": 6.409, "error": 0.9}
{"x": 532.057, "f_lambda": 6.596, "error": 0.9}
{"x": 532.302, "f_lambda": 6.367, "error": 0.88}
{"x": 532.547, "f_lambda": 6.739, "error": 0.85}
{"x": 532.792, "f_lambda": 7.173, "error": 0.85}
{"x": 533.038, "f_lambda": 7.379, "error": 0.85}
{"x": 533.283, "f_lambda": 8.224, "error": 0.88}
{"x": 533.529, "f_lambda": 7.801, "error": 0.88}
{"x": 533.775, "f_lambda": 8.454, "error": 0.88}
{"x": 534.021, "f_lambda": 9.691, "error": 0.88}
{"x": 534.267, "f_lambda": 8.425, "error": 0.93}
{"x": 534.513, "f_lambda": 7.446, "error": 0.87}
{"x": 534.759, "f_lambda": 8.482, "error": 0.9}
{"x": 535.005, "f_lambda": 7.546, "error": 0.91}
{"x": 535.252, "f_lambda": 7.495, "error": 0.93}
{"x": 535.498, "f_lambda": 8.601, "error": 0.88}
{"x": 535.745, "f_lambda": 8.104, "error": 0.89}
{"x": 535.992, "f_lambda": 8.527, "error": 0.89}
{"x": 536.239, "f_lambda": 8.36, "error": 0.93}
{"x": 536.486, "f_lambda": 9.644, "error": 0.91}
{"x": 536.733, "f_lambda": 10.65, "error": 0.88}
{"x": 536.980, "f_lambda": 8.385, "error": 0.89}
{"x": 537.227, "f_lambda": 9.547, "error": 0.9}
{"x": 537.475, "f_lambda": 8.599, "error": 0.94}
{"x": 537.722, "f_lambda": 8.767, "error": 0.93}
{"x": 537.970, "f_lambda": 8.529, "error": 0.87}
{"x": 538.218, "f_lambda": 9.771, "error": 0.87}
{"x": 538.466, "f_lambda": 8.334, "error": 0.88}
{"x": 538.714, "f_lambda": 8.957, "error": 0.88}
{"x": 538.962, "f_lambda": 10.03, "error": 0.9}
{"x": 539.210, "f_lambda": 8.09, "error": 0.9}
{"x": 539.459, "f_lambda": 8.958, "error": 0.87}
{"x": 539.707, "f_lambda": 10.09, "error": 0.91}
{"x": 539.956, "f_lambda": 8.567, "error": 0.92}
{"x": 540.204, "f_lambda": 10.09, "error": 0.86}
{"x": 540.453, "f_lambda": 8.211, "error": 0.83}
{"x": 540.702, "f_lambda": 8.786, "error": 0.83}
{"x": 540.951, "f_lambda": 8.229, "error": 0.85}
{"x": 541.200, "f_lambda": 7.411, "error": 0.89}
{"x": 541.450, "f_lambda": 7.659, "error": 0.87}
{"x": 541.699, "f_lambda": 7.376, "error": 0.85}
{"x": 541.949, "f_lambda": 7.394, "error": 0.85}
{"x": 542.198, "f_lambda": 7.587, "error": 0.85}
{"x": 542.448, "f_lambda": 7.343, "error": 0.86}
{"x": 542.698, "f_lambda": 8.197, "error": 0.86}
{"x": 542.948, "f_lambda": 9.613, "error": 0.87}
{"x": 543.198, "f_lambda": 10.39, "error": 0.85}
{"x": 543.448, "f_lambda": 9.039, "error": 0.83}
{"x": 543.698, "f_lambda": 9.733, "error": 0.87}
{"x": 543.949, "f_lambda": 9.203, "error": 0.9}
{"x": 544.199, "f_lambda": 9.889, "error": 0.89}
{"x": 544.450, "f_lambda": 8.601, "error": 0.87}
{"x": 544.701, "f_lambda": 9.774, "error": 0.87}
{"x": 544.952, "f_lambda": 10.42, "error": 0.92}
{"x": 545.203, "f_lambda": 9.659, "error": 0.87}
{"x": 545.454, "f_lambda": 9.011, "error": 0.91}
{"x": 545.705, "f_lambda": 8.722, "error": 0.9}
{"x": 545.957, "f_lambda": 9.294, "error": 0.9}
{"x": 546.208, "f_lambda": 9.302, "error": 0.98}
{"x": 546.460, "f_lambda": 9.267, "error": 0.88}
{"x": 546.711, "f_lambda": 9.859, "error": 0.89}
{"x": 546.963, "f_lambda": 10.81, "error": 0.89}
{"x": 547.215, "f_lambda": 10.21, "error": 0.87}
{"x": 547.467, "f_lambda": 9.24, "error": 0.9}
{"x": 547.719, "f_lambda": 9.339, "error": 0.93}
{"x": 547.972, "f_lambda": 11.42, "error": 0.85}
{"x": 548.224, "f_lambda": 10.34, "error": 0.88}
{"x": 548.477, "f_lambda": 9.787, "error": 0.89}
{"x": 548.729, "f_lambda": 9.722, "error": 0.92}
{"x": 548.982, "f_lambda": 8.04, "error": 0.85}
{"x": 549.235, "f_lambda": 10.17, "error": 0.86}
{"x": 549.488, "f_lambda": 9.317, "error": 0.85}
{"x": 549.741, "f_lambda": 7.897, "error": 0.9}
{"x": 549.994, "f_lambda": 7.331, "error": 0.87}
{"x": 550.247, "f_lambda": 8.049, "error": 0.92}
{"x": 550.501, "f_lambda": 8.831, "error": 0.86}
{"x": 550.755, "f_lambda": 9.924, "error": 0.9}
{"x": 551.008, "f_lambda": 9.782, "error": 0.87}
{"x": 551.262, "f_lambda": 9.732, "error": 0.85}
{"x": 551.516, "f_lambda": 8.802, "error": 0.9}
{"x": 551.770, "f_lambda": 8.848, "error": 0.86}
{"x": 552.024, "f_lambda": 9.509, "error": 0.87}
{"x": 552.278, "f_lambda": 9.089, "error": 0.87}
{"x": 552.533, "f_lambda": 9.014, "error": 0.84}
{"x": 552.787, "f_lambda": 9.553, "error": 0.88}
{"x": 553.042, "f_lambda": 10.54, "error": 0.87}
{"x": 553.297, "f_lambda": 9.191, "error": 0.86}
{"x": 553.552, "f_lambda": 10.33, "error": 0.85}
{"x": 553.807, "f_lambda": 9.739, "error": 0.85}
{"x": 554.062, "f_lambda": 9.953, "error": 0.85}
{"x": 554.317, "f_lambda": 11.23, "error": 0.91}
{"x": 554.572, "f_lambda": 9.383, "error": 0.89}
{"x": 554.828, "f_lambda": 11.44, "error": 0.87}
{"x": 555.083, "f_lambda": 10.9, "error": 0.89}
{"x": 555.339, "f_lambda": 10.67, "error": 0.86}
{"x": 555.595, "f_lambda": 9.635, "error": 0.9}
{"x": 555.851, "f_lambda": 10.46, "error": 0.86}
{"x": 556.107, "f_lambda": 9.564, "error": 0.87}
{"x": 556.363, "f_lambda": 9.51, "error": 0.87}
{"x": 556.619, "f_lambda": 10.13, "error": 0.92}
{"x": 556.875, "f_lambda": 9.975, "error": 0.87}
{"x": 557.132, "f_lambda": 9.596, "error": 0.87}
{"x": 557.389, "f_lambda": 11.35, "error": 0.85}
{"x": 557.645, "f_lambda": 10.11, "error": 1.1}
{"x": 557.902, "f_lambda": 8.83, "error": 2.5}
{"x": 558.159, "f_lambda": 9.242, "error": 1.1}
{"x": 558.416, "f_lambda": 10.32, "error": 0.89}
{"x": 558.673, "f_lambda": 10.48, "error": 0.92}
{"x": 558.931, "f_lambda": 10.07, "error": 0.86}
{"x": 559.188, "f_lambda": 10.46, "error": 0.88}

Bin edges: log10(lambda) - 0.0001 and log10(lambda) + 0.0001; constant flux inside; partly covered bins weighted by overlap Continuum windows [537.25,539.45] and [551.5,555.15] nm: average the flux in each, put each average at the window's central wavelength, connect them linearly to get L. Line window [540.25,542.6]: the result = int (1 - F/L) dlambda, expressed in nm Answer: 0.32 nm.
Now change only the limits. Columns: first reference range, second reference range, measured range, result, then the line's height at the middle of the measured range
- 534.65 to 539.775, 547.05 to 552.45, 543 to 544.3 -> -0.082 nm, 9.07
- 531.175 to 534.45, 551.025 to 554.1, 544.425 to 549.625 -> -0.385 nm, 8.99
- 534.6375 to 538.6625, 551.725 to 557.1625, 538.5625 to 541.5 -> 0.054 nm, 8.95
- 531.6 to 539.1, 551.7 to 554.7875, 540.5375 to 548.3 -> -0.059 nm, 9.04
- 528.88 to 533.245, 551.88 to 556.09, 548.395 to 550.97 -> 0.198 nm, 9.67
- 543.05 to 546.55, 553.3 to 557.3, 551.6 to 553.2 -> 0.089 nm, 9.96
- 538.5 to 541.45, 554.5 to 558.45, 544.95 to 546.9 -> -0.036 nm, 9.25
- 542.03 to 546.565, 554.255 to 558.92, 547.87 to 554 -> 0.198 nm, 9.69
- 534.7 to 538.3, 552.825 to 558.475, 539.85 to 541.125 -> 0.040 nm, 9.01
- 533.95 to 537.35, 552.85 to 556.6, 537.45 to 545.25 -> 0.202 nm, 9.08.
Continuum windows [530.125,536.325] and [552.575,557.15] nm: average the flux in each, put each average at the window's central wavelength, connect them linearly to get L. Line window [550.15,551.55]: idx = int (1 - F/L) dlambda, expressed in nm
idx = 0.07 nm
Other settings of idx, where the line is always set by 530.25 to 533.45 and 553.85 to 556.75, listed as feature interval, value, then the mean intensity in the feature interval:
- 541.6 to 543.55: 0.098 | 8.37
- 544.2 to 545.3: -0.071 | 9.64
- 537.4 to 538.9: -0.104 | 8.88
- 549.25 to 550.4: 0.151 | 8.36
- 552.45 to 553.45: 0.036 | 9.62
